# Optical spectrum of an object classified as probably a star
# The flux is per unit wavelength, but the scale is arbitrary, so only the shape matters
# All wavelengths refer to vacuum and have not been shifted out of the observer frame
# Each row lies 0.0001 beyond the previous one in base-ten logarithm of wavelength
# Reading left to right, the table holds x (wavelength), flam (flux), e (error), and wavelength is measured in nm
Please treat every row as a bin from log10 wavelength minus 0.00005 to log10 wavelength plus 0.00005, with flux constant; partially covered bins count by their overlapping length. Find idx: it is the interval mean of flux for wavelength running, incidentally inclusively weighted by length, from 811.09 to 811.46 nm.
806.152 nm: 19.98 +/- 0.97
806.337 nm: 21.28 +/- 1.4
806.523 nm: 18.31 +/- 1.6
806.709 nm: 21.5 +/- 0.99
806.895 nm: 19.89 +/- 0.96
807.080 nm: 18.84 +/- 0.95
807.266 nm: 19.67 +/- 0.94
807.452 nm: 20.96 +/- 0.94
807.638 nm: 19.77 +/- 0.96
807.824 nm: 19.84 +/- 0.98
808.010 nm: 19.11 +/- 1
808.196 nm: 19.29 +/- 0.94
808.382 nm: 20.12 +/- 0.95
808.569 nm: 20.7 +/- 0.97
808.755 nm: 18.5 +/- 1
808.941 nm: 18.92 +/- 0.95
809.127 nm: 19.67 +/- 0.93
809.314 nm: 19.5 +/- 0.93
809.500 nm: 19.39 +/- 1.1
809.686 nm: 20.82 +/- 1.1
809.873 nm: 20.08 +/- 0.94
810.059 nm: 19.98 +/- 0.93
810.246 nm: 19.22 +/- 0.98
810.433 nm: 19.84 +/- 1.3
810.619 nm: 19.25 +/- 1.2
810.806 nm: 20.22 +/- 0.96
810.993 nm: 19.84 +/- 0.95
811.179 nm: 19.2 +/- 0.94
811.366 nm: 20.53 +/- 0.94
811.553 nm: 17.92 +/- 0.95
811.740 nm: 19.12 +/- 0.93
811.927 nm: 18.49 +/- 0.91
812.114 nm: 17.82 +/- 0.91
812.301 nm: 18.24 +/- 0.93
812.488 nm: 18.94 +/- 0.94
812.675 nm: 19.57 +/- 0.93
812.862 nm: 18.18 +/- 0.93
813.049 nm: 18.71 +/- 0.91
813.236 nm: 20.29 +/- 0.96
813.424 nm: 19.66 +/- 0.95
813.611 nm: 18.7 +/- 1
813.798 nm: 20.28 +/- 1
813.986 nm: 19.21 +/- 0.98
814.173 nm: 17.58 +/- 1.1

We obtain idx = 19.9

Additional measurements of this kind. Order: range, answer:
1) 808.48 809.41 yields 19.5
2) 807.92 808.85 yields 19.5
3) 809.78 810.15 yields 20.1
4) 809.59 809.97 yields 20.5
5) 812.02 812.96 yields 18.6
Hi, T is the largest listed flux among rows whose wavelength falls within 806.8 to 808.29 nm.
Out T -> 20.96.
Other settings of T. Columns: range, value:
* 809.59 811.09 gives 20.82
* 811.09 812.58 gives 20.53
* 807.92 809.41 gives 20.7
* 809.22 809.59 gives 19.5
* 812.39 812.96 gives 19.57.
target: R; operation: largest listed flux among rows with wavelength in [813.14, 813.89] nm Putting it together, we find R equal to 20.29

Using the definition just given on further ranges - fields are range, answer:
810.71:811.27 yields 20.22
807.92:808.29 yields 19.29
